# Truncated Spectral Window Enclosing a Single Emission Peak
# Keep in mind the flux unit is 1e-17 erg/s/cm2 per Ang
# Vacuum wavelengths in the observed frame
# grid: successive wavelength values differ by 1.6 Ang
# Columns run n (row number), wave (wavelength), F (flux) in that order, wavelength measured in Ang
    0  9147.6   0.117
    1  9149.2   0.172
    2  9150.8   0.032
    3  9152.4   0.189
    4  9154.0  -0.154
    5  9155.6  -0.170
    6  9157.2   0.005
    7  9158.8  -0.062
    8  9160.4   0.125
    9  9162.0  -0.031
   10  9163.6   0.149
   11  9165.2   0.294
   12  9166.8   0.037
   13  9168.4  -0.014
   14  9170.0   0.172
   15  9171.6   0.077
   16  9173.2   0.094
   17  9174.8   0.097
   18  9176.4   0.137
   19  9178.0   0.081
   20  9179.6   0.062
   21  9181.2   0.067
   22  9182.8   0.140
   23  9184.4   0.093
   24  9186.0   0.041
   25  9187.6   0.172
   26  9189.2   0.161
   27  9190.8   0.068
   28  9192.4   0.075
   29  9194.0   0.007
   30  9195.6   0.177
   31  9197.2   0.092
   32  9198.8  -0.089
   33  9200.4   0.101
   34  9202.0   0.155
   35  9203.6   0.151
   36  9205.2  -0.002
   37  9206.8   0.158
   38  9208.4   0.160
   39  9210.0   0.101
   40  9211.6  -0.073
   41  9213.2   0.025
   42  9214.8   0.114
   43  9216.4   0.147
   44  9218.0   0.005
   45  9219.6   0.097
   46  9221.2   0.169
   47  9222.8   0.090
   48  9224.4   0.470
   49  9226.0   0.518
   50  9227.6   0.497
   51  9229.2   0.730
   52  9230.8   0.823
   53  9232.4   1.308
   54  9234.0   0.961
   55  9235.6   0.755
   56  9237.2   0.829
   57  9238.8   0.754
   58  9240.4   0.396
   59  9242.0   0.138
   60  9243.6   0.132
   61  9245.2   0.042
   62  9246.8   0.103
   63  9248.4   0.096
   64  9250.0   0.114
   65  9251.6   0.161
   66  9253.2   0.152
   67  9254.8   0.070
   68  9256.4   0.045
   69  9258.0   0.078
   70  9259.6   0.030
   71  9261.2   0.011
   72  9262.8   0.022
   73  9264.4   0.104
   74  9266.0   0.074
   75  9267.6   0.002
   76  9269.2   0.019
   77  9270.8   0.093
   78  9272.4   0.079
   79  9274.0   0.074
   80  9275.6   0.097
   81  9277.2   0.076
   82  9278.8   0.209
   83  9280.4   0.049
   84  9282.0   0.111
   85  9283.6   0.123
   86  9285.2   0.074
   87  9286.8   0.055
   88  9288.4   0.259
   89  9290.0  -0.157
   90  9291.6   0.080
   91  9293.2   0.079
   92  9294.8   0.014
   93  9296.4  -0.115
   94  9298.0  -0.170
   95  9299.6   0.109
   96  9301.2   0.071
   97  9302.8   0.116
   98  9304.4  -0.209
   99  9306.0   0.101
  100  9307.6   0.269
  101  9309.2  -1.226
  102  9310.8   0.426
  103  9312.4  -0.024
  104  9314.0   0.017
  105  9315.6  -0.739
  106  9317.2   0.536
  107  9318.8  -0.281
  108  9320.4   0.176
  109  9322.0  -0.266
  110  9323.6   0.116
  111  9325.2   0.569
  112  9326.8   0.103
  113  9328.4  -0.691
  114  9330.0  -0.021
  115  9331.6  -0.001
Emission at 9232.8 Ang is [O II] 3727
